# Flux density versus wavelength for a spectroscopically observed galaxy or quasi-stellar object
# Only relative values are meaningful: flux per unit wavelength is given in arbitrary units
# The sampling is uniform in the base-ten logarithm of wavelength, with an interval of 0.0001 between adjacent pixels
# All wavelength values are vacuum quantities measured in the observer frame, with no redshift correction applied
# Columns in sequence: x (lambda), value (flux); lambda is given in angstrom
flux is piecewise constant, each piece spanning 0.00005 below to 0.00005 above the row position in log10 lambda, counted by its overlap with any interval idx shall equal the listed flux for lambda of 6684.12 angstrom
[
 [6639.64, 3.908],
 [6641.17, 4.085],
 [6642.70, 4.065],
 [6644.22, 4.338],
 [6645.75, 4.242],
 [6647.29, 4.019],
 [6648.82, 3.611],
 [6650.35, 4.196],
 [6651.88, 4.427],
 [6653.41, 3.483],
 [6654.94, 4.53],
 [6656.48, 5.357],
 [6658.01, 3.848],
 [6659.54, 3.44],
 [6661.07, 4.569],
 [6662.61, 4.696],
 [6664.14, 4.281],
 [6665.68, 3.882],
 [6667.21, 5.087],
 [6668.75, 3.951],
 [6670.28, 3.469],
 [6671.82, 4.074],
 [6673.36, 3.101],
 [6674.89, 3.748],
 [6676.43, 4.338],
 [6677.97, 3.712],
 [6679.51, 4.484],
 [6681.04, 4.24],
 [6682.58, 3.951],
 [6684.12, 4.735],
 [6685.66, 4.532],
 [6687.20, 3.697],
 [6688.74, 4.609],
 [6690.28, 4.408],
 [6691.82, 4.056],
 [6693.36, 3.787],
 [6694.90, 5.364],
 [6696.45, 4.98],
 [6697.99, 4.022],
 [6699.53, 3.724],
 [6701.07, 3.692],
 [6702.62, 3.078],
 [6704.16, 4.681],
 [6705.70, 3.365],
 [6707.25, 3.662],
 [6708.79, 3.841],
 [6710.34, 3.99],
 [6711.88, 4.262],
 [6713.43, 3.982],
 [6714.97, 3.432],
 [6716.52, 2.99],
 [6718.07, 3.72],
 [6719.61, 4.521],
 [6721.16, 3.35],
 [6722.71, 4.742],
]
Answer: 4.735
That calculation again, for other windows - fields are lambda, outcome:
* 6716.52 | 2.99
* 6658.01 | 3.848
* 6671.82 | 4.074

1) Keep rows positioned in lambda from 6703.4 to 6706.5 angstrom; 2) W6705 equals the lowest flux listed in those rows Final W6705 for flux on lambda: 3.365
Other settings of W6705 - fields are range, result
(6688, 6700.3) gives 3.724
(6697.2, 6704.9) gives 3.078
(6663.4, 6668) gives 3.882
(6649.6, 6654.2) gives 3.483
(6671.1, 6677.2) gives 3.101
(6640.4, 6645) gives 4.065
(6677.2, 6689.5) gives 3.697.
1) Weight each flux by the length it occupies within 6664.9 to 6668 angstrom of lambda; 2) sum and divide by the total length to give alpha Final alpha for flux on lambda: 4.47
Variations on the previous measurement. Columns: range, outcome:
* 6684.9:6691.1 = 4.31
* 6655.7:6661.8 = 4.3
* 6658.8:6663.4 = 4.24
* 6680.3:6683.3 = 4.09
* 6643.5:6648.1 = 4.18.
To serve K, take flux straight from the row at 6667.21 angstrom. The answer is 5.087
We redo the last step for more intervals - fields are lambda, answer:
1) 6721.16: 3.35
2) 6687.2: 3.697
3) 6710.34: 3.99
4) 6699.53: 3.724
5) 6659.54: 3.44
